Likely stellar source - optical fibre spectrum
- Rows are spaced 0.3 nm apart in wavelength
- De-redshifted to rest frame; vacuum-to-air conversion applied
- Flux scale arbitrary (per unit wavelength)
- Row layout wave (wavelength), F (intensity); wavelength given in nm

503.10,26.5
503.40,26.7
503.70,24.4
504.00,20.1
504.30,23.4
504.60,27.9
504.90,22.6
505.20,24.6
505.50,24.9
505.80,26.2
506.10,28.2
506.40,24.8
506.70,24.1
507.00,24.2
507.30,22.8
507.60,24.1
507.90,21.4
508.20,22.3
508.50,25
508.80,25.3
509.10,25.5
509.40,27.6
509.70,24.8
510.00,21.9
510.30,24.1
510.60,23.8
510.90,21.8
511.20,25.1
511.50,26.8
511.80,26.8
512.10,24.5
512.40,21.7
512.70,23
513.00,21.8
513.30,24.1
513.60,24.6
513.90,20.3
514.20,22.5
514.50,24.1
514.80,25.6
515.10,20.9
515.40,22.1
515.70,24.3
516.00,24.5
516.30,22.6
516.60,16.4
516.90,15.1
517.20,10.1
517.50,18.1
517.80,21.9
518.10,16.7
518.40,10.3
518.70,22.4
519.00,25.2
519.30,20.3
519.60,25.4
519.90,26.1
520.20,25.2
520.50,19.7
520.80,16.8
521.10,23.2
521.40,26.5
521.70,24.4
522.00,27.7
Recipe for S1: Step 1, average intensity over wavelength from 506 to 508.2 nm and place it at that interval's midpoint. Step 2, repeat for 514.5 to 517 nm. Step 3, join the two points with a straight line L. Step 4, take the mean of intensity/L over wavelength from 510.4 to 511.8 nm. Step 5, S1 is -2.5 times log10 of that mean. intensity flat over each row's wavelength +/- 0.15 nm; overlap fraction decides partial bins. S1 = -0.077 mag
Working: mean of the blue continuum 24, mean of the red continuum 21.7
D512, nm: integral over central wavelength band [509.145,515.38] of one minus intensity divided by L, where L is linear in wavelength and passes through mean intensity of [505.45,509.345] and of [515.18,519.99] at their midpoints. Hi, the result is -0.38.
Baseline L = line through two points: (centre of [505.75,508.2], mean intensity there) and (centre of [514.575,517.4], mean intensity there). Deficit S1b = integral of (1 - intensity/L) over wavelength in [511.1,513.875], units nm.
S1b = -0.29 nm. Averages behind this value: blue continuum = 24.3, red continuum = 20.2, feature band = 24.1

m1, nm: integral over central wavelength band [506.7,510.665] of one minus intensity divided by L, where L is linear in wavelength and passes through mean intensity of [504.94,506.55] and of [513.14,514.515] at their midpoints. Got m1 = 0.09 nm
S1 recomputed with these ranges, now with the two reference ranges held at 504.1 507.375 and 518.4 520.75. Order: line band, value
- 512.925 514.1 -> 0.033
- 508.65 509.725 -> -0.073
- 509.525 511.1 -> 0.028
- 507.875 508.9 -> 0.032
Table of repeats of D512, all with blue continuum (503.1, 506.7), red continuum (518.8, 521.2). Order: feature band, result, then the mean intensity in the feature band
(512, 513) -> 0.042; 22.8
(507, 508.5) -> 0.090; 23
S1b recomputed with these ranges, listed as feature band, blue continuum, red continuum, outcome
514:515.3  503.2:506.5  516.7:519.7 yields -0.193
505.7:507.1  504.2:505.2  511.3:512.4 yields -0.037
